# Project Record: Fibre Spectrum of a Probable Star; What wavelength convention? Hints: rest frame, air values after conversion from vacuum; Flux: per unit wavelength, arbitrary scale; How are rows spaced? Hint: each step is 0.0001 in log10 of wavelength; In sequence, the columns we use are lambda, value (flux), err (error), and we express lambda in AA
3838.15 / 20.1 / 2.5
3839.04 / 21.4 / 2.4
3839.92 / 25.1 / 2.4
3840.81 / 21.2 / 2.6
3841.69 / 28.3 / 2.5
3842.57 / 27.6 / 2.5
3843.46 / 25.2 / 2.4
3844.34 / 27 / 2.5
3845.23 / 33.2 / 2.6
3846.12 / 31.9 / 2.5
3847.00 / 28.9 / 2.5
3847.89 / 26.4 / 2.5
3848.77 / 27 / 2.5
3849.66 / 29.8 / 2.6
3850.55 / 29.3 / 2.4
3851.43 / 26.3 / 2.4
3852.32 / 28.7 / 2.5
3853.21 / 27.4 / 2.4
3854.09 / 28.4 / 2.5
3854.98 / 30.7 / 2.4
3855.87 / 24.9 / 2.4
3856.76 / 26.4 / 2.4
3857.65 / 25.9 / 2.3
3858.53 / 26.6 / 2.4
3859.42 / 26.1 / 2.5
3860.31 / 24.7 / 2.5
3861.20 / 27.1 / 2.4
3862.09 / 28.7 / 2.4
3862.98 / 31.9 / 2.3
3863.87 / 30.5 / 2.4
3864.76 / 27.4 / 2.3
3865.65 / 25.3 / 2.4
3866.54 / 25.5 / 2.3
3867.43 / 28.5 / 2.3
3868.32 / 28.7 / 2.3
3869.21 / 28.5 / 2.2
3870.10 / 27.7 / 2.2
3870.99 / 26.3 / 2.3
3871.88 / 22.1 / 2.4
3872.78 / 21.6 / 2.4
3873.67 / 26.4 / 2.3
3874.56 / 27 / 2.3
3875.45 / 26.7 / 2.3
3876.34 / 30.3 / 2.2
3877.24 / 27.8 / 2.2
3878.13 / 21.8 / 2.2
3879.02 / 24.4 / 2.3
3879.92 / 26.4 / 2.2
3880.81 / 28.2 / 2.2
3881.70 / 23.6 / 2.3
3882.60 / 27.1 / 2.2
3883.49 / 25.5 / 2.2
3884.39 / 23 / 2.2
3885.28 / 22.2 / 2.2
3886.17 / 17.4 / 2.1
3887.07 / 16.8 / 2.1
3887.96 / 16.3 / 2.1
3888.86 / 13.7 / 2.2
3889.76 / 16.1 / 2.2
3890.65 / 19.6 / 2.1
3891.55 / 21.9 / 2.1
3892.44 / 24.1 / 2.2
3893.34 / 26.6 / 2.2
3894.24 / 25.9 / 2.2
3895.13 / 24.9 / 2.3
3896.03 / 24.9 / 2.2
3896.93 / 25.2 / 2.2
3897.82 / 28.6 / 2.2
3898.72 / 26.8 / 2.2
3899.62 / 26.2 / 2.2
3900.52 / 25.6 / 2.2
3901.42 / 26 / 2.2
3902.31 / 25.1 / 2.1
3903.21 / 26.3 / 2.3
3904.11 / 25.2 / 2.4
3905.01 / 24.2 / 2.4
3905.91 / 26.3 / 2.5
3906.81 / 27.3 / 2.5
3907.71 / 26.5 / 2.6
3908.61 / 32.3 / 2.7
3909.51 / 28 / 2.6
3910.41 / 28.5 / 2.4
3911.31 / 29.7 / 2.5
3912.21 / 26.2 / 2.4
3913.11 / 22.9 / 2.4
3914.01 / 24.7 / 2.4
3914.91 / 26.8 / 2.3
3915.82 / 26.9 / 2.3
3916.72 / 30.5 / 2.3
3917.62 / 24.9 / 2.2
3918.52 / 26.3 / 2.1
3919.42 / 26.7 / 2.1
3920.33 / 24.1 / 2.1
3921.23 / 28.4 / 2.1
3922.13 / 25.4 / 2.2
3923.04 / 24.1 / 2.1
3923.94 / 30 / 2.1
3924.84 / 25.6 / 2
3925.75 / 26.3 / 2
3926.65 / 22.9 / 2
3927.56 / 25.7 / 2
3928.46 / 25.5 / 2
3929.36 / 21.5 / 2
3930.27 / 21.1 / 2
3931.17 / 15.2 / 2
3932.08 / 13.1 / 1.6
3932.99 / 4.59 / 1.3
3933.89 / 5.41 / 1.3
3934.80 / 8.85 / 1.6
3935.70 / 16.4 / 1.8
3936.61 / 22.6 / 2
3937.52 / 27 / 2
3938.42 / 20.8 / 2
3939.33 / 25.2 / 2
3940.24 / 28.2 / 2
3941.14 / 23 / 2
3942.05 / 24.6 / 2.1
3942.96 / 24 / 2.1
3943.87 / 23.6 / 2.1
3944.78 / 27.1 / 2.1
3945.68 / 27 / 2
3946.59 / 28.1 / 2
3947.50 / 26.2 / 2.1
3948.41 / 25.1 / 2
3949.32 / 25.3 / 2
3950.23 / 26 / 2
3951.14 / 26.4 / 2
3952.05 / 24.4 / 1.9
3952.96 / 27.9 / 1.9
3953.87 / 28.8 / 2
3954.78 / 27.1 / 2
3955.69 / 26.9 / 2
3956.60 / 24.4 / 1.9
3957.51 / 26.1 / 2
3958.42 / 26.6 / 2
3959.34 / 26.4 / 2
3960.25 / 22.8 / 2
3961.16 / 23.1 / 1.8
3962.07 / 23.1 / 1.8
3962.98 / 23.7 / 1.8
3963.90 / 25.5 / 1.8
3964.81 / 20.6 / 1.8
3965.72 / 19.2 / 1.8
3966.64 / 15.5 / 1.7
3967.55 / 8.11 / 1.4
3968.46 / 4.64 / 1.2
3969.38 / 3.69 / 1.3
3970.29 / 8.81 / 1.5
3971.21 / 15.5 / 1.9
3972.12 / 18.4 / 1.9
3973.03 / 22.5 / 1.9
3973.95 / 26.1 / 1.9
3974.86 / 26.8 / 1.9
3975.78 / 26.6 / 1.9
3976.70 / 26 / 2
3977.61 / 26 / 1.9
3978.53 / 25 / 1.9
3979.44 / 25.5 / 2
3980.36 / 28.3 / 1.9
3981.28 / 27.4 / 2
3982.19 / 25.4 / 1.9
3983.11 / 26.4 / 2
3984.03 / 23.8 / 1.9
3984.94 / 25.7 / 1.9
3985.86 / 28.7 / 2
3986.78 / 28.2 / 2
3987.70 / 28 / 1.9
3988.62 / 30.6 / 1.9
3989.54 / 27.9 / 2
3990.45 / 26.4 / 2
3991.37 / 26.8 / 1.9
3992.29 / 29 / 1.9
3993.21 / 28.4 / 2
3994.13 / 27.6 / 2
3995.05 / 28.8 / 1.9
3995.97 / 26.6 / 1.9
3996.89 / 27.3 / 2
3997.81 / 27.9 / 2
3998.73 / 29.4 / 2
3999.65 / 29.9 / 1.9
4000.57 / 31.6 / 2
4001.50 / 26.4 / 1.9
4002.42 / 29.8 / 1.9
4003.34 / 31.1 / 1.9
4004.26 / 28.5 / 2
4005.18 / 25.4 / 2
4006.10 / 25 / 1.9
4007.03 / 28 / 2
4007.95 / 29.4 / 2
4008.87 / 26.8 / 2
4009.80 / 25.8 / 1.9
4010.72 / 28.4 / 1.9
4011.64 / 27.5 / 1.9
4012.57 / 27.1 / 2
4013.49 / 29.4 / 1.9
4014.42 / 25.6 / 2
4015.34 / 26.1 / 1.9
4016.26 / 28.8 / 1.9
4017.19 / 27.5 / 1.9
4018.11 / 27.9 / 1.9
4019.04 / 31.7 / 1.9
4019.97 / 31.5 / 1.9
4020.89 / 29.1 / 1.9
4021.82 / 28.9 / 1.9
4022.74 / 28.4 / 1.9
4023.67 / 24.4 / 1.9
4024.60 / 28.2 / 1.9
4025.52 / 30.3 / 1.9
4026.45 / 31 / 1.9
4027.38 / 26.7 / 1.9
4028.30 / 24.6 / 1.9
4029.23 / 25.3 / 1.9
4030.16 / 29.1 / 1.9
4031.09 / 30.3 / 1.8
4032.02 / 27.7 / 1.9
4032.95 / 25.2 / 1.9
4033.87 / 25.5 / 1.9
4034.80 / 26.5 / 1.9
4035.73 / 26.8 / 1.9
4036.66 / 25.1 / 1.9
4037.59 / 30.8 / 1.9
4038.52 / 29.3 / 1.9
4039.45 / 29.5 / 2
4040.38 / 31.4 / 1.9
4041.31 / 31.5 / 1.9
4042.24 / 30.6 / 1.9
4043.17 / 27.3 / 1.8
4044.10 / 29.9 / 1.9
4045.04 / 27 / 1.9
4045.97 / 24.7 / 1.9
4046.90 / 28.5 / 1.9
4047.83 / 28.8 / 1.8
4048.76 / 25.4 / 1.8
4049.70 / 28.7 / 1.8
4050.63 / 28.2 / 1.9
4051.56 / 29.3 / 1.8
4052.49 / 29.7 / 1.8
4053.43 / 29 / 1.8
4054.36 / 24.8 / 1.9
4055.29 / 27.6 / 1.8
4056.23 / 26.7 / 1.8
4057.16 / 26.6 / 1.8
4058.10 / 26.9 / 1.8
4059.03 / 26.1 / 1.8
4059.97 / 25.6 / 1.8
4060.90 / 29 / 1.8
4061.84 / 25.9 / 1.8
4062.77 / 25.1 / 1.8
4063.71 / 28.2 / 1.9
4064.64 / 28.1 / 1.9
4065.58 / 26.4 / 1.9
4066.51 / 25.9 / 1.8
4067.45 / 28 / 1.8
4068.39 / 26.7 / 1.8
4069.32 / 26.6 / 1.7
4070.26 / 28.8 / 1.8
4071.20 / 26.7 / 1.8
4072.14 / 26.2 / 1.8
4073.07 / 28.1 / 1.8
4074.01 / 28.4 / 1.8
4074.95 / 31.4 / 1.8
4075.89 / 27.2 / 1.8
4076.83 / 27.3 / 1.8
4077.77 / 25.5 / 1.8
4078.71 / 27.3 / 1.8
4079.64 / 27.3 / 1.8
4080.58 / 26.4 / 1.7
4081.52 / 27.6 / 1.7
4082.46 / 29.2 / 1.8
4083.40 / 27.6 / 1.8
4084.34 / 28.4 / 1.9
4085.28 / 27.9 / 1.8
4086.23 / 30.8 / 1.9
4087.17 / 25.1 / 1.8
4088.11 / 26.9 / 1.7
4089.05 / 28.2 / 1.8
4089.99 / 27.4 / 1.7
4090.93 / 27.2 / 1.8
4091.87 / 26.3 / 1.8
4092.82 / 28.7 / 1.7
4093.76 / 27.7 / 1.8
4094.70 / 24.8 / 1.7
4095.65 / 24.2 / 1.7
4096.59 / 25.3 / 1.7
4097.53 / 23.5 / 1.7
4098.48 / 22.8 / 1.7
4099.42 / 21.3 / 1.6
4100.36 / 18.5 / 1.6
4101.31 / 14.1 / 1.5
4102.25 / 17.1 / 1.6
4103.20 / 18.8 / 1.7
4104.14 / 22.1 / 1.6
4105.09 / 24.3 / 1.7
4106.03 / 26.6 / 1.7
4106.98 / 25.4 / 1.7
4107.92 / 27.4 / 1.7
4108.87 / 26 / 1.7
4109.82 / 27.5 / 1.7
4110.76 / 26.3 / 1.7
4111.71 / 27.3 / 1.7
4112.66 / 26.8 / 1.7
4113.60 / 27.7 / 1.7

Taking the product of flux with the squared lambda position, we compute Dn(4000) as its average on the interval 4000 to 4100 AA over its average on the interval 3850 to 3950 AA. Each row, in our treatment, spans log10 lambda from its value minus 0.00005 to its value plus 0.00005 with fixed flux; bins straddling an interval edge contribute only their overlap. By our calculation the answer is 1.20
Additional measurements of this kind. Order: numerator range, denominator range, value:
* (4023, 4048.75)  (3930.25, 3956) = 1.31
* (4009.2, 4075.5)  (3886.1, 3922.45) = 1.19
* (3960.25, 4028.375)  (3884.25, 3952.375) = 1.12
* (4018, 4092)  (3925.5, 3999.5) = 1.24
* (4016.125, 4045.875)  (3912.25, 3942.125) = 1.32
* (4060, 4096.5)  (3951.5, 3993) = 1.22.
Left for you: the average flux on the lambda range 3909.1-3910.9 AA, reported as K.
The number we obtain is 28.3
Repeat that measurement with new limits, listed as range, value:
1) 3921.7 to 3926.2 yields 26.3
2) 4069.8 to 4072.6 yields 27.2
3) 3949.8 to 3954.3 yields 26.7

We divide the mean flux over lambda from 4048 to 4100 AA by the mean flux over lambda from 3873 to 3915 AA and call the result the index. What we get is 1.09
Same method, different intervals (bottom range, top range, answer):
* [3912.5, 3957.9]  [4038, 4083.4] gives 1.16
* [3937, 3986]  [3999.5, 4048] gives 1.20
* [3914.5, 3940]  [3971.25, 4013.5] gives 1.22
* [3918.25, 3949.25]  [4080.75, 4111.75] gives 1.11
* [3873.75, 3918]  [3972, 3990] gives 1.05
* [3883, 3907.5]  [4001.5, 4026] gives 1.20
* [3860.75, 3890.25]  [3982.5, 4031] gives 1.12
